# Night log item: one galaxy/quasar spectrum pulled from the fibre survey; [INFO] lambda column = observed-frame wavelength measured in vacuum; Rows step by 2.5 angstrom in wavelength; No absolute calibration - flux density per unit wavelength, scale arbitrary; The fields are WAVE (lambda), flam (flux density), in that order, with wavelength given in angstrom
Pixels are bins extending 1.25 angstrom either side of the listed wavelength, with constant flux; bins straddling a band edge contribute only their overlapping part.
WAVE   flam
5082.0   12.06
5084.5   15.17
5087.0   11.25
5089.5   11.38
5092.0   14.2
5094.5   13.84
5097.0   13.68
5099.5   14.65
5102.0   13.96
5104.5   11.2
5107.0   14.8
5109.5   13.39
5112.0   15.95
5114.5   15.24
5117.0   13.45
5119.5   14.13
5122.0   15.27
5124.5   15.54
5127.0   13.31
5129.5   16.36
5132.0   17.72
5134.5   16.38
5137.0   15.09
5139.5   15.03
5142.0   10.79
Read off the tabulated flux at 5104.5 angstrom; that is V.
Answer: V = 11.2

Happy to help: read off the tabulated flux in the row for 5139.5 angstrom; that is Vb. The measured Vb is 15.03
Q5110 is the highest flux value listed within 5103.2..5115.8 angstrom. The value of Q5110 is 15.95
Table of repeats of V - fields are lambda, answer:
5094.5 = 13.84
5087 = 11.25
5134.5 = 16.38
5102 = 13.96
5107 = 14.8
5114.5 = 15.24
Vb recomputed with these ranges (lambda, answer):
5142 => 10.79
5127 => 13.31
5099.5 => 14.65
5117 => 13.45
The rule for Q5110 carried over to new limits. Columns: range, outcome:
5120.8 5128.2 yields 15.54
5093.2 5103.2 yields 14.65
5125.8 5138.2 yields 17.72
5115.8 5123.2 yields 15.27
